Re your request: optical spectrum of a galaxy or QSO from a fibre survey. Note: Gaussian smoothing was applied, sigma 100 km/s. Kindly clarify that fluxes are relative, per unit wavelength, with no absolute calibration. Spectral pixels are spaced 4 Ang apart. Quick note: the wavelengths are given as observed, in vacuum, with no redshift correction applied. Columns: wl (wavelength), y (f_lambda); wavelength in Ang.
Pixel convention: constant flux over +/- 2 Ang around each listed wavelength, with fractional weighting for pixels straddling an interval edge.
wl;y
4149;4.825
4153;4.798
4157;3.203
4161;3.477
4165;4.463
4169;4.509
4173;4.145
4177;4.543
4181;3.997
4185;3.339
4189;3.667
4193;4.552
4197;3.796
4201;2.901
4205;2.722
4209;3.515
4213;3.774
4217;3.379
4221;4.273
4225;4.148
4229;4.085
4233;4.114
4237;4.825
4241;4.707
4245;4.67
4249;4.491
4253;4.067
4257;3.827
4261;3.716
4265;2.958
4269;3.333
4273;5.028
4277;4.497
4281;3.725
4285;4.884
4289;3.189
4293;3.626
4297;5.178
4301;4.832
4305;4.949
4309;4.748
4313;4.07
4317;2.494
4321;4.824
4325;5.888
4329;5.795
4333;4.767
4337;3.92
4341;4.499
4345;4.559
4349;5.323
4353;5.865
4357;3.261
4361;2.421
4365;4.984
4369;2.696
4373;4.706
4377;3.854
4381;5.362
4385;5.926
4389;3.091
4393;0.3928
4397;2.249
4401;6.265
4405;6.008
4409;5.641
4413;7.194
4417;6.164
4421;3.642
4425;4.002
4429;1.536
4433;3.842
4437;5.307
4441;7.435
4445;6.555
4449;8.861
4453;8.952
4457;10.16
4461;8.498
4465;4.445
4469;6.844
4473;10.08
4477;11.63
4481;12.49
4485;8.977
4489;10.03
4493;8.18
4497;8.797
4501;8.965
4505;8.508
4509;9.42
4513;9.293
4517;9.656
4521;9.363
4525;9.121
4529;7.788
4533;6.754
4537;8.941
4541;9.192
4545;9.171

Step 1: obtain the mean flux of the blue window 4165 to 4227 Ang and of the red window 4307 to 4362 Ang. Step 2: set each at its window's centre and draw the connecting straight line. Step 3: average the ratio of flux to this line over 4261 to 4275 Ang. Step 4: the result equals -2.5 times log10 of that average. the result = 0.11 mag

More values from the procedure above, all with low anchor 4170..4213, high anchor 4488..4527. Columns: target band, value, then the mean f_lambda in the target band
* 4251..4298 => 0.28 mag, 3.98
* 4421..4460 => 0.28 mag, 6.21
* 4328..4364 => 0.38 mag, 4.47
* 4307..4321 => 0.43 mag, 3.92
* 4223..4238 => 0.04 mag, 4.26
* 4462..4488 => -0.06 mag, 9.09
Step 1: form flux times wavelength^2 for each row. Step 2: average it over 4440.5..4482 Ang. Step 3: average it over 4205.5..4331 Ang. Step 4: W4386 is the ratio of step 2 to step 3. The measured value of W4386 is 2.24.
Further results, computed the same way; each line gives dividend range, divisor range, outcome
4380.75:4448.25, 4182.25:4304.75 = 1.30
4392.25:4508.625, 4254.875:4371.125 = 1.77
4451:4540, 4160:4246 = 2.57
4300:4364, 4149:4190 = 1.20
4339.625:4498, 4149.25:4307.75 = 1.62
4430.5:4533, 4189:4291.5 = 2.39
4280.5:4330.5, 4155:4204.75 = 1.24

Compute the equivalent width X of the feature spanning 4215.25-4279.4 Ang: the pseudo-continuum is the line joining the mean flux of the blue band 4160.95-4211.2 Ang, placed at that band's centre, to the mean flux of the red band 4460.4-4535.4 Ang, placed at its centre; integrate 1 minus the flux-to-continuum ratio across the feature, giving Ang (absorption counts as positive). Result 9.0 Ang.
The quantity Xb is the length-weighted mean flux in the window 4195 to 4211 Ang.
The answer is 3.23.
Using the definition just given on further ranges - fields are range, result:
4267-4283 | 4.15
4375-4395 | 3.73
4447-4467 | 8.18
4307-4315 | 4.41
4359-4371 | 3.37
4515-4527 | 9.38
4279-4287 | 4.3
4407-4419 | 6.33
